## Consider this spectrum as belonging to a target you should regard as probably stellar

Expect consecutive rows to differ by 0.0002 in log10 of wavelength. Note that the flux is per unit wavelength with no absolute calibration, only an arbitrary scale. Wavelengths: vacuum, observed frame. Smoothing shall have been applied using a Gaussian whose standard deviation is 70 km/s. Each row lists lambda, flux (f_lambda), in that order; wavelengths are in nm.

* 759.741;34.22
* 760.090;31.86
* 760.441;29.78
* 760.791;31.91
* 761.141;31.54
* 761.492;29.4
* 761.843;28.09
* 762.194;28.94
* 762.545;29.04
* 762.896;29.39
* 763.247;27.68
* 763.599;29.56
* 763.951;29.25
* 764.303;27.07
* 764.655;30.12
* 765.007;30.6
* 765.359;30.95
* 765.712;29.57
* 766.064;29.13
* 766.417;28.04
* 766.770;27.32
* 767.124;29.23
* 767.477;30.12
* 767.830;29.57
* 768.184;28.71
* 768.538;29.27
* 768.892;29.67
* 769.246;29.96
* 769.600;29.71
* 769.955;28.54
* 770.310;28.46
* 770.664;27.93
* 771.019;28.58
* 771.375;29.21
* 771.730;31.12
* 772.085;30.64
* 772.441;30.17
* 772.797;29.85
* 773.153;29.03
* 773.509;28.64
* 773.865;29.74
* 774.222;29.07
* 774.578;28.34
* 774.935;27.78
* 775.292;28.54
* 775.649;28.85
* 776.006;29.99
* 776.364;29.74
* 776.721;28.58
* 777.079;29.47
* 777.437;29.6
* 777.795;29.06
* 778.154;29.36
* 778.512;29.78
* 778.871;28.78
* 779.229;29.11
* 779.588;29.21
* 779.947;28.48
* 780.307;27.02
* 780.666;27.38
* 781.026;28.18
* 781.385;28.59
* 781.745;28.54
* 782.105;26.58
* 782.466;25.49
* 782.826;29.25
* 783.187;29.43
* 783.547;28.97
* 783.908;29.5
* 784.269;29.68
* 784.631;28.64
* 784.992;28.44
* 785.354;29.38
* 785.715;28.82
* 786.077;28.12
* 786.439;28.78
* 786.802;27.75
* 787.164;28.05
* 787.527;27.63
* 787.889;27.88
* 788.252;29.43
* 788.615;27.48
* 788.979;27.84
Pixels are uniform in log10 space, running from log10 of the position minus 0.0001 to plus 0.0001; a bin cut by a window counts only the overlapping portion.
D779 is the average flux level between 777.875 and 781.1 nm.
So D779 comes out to 28.6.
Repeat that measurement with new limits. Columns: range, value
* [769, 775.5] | 29.2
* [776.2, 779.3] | 29.3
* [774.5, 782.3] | 28.7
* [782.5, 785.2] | 28.9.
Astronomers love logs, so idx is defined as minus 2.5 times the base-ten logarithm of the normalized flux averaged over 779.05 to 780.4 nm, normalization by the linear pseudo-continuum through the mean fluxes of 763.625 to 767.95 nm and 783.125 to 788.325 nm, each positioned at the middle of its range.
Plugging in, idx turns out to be 0.012 mag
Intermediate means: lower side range 29.3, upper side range 28.7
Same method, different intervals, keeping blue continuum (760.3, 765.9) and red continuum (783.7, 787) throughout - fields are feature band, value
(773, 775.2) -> 0.02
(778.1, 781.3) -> 0.02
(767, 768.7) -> 0.00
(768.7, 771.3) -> 0.01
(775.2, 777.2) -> 0.00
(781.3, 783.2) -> 0.04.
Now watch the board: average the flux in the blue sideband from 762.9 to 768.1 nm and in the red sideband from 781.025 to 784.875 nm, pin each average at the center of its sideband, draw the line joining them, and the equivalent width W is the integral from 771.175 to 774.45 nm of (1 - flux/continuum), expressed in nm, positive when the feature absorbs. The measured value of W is -0.094 nm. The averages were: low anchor 29.2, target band 29.7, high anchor 28.5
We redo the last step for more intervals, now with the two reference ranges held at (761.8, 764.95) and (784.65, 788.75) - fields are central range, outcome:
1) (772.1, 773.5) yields -0.05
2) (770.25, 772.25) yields -0.05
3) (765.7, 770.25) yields -0.05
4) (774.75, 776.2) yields -0.01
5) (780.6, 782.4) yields 0.05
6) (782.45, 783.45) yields 0.00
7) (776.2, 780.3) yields -0.08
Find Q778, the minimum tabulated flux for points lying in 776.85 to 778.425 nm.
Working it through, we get 29.06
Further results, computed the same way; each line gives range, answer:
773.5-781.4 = 27.02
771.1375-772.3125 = 29.21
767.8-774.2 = 27.93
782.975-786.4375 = 28.12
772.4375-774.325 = 28.64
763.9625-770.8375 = 27.07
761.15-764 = 27.68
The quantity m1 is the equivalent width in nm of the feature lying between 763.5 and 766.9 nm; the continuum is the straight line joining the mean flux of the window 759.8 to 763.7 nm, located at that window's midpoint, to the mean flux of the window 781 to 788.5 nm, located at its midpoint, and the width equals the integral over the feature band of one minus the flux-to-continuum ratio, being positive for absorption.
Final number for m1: 0.056 nm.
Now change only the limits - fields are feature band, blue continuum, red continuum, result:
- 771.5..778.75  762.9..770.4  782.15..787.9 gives -0.129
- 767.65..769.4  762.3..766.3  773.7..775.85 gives -0.022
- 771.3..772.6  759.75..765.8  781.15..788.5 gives -0.050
